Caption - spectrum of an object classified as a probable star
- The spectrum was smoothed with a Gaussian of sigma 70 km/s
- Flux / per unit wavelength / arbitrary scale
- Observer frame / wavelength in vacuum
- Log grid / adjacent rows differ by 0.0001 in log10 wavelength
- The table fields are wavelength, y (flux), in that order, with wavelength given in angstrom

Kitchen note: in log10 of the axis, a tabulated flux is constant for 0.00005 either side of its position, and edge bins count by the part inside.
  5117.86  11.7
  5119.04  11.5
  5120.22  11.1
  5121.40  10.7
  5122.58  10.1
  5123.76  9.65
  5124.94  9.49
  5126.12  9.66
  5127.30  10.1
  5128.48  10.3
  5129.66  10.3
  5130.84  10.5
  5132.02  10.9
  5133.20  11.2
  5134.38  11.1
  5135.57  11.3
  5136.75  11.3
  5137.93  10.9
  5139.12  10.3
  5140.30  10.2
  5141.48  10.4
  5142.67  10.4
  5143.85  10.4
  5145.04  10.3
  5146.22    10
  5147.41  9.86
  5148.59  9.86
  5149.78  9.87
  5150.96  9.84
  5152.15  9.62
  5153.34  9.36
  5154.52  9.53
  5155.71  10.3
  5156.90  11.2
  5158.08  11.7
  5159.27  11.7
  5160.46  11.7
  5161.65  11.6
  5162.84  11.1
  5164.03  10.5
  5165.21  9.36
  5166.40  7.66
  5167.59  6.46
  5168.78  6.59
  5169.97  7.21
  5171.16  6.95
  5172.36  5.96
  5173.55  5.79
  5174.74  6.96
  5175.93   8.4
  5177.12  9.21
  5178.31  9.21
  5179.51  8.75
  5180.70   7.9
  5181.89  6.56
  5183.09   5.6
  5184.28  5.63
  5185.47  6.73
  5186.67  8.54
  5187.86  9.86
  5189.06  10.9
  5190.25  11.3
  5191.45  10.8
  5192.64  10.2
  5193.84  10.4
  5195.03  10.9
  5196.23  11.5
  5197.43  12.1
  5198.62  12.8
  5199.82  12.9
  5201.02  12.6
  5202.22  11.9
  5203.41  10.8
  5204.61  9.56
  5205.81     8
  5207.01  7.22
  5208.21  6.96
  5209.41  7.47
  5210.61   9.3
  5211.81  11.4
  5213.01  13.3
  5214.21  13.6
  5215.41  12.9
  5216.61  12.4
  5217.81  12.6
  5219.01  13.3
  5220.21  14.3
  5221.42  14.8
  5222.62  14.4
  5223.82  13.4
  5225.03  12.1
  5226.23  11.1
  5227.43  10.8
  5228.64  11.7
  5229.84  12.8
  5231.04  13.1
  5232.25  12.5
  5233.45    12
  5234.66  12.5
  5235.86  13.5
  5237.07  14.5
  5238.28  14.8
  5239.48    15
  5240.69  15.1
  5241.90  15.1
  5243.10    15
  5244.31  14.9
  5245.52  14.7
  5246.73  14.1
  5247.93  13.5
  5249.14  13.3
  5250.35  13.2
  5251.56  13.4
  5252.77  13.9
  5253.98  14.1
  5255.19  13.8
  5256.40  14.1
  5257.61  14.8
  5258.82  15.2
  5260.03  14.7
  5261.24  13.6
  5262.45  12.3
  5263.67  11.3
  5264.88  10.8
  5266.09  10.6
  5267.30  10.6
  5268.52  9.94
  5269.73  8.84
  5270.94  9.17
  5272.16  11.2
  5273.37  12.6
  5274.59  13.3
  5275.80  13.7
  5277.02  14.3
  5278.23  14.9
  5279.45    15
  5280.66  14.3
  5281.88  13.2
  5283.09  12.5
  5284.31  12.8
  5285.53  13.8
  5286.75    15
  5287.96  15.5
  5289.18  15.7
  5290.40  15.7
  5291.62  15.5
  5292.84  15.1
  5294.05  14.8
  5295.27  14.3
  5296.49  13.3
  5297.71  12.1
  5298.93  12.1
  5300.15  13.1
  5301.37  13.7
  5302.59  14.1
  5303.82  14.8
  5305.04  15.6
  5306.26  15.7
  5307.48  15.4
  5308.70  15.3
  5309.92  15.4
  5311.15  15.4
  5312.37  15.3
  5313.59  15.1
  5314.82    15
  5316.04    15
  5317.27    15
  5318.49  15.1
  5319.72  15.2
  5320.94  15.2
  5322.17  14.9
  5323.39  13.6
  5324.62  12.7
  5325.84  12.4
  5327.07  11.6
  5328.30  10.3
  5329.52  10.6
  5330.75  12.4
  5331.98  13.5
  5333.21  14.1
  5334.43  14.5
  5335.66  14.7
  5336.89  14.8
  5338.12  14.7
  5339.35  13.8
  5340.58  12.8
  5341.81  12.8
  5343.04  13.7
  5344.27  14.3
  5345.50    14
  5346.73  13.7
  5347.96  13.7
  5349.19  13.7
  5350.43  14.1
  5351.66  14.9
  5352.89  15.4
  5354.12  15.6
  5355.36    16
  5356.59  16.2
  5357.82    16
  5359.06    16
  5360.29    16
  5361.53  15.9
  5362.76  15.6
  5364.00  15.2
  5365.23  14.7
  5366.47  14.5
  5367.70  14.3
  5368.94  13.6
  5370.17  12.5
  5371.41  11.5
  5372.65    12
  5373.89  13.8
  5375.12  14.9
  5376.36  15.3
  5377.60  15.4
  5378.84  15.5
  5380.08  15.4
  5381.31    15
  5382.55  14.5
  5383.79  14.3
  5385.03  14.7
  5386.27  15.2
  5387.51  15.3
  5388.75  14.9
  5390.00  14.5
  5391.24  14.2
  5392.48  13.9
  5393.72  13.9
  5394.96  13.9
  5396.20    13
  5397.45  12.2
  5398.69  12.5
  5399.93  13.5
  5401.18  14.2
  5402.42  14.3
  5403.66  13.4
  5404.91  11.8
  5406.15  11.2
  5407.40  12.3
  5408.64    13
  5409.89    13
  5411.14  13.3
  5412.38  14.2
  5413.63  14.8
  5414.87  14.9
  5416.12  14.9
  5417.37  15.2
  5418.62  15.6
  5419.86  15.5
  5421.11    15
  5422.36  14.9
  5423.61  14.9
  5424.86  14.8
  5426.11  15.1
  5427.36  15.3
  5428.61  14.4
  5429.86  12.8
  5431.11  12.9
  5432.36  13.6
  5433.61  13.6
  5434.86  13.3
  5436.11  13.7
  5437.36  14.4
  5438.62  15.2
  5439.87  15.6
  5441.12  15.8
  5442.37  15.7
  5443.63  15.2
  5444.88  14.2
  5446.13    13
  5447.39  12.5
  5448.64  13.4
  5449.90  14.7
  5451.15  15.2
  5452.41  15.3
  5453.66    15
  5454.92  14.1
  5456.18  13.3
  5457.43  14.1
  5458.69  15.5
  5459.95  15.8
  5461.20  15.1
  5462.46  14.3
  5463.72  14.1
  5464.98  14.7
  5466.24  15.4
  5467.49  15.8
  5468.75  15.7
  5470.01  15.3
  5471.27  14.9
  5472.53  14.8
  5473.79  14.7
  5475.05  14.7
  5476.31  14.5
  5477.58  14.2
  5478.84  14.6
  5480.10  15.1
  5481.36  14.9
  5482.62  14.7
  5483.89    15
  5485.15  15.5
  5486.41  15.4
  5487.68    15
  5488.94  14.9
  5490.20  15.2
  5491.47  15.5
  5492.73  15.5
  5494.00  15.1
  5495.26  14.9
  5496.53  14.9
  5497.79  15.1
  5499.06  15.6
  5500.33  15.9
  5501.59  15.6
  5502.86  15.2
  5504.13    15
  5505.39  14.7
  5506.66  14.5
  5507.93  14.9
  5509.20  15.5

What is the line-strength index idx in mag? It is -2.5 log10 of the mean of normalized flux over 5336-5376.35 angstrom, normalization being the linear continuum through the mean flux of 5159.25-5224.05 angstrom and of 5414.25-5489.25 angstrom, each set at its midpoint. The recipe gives -0.12 mag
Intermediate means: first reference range 9.97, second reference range 14.7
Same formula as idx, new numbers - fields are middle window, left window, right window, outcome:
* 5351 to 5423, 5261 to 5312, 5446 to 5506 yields -0.01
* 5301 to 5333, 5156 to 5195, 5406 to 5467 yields -0.19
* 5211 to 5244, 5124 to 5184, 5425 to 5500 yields -0.23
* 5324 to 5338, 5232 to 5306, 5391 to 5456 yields 0.07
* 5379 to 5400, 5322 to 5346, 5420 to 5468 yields -0.02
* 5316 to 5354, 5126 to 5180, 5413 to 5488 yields -0.08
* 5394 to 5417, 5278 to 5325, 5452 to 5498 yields 0.11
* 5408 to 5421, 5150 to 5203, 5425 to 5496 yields -0.05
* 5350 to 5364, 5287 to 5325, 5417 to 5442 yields -0.07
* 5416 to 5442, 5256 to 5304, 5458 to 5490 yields 0.00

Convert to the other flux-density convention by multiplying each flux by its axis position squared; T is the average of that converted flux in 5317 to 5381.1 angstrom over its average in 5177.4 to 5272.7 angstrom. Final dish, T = 1.26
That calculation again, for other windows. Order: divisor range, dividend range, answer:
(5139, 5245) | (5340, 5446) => 1.44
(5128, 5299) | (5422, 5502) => 1.40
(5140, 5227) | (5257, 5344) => 1.42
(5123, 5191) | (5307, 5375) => 1.62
